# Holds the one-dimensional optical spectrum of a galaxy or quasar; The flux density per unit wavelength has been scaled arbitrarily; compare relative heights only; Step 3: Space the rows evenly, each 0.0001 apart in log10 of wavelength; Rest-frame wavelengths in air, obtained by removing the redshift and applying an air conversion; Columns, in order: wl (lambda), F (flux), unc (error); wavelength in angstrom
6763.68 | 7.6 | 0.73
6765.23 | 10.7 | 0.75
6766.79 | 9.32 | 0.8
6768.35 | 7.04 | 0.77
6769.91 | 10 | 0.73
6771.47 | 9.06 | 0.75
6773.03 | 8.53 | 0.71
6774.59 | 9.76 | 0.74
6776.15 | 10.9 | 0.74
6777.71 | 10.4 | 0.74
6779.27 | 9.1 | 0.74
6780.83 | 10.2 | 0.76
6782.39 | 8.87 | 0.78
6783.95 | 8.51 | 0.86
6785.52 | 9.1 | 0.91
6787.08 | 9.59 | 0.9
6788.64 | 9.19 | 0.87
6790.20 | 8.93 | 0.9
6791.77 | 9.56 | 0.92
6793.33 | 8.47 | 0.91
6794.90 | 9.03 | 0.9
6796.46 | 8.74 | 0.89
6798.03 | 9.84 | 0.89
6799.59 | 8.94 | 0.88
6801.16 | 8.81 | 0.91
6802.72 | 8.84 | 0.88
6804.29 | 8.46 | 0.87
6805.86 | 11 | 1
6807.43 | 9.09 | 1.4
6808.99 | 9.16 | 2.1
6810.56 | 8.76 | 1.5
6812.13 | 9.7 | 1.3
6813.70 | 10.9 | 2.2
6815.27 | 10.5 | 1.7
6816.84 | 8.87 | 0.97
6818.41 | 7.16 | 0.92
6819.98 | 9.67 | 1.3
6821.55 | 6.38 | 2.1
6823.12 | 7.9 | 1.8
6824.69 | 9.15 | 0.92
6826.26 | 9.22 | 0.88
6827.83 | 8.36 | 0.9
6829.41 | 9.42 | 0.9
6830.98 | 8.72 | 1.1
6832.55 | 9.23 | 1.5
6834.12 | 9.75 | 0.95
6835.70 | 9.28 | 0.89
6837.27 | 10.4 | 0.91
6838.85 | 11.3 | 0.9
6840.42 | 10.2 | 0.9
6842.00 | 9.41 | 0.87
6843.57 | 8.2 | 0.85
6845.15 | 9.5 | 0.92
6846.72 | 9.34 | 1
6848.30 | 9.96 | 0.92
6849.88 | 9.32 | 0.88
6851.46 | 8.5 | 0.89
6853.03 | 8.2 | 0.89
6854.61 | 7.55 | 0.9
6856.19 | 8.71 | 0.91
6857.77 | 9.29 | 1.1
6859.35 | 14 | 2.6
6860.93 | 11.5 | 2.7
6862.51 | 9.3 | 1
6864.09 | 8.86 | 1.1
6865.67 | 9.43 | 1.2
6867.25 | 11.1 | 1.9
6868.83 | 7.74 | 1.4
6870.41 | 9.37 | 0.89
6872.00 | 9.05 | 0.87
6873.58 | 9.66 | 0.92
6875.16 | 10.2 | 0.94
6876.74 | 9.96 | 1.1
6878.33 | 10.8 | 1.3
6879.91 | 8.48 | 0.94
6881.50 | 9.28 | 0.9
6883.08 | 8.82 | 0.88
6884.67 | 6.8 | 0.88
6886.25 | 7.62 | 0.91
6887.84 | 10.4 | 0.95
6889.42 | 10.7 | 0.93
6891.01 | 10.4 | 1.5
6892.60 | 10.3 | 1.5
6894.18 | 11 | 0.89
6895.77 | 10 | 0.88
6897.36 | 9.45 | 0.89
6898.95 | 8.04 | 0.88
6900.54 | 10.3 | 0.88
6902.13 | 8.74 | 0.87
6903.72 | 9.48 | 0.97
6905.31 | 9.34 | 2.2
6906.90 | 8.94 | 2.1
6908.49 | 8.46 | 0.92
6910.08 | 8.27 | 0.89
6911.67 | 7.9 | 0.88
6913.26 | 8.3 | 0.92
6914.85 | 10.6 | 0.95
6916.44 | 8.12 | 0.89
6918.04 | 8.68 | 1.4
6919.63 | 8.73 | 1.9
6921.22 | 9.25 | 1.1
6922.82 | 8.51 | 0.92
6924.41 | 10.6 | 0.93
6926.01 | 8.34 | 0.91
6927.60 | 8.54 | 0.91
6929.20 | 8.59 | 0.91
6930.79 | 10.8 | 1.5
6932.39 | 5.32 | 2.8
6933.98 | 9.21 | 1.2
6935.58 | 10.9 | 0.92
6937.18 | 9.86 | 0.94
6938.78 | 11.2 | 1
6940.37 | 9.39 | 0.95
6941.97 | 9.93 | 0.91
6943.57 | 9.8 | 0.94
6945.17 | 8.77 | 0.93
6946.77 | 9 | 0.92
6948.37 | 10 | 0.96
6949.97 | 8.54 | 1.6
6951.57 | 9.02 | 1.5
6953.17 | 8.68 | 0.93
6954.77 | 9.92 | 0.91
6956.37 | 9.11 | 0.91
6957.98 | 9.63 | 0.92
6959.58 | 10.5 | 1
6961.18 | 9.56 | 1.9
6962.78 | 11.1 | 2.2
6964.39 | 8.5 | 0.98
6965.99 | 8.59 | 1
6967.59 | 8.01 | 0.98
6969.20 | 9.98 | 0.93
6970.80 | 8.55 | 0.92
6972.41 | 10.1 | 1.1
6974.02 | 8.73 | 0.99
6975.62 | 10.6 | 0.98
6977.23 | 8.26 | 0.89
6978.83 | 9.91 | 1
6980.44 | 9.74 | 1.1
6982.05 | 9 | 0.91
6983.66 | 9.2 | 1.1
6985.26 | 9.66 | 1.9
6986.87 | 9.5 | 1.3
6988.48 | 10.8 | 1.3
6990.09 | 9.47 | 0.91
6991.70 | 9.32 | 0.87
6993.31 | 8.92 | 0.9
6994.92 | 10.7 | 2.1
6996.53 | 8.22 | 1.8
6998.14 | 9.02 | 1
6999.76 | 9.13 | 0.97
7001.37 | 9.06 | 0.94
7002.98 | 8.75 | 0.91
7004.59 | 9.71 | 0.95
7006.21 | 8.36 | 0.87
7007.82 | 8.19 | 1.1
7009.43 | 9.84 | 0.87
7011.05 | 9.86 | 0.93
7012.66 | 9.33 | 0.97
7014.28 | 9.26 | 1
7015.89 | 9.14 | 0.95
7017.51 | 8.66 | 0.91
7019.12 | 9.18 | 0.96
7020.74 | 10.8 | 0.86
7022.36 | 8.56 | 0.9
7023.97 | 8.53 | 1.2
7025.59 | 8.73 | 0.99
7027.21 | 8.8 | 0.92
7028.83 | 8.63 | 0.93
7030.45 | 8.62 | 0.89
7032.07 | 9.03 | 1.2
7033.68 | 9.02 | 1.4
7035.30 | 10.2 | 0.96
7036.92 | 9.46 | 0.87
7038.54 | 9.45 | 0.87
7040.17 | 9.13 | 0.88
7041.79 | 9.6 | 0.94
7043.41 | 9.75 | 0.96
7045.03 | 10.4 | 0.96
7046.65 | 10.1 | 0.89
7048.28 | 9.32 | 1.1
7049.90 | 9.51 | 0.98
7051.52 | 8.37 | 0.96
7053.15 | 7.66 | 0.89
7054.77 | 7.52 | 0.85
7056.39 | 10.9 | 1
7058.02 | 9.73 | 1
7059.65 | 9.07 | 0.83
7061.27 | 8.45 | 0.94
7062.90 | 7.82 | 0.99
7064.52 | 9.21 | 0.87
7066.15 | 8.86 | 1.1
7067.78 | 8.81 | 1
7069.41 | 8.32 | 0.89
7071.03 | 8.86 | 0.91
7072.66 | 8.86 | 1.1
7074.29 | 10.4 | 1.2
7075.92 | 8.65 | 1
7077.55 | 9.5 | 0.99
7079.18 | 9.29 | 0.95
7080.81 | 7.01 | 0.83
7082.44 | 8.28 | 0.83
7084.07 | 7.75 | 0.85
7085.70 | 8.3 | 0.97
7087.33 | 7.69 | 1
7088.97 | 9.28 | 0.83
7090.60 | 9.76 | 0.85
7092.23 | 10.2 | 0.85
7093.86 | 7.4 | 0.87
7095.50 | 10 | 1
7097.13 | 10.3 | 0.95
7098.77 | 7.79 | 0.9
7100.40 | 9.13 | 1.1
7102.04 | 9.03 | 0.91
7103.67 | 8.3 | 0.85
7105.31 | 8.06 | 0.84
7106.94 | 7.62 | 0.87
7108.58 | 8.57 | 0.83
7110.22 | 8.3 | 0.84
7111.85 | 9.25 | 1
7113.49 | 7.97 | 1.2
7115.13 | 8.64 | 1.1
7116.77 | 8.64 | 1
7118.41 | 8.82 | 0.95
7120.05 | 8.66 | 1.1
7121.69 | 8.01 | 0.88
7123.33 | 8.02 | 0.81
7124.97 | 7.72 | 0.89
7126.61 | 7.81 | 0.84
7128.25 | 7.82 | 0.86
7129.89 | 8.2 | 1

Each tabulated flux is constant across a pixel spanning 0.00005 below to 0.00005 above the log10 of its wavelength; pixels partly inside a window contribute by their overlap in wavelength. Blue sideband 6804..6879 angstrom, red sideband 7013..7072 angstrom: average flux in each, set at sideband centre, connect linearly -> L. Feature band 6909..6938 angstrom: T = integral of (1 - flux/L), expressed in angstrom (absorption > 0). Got 1.1 angstrom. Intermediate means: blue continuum 9.41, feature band 8.92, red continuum 9.1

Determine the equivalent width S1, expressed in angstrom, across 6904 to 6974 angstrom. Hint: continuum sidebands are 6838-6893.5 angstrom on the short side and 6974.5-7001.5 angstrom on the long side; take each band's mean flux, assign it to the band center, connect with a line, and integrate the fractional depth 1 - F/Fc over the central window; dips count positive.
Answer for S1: 2.1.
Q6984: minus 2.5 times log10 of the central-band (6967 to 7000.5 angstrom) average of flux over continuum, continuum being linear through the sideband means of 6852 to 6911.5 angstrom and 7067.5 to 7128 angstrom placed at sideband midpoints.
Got -0.04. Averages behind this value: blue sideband 9.43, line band 9.38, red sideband 8.61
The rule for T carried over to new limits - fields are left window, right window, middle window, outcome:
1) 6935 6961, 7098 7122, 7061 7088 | 0.4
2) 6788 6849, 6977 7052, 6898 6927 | 1.0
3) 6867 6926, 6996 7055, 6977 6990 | -0.6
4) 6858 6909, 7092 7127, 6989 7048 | -1.9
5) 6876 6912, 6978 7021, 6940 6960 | -0.1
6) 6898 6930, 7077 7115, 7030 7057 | -1.8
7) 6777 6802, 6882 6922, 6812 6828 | 0.5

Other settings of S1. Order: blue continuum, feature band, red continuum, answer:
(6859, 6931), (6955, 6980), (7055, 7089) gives -0.8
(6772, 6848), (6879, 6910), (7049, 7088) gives -0.7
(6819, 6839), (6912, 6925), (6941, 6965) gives 0.5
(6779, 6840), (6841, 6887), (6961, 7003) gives -0.4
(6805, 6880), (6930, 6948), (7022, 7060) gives -0.4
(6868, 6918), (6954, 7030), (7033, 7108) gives -1.8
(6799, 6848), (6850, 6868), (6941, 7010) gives -0.8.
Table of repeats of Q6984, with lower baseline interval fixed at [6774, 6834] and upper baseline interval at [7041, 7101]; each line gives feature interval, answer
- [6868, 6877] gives -0.02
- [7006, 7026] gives -0.02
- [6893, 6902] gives -0.07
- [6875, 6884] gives -0.05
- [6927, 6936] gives 0.03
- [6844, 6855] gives 0.02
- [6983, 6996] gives -0.07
